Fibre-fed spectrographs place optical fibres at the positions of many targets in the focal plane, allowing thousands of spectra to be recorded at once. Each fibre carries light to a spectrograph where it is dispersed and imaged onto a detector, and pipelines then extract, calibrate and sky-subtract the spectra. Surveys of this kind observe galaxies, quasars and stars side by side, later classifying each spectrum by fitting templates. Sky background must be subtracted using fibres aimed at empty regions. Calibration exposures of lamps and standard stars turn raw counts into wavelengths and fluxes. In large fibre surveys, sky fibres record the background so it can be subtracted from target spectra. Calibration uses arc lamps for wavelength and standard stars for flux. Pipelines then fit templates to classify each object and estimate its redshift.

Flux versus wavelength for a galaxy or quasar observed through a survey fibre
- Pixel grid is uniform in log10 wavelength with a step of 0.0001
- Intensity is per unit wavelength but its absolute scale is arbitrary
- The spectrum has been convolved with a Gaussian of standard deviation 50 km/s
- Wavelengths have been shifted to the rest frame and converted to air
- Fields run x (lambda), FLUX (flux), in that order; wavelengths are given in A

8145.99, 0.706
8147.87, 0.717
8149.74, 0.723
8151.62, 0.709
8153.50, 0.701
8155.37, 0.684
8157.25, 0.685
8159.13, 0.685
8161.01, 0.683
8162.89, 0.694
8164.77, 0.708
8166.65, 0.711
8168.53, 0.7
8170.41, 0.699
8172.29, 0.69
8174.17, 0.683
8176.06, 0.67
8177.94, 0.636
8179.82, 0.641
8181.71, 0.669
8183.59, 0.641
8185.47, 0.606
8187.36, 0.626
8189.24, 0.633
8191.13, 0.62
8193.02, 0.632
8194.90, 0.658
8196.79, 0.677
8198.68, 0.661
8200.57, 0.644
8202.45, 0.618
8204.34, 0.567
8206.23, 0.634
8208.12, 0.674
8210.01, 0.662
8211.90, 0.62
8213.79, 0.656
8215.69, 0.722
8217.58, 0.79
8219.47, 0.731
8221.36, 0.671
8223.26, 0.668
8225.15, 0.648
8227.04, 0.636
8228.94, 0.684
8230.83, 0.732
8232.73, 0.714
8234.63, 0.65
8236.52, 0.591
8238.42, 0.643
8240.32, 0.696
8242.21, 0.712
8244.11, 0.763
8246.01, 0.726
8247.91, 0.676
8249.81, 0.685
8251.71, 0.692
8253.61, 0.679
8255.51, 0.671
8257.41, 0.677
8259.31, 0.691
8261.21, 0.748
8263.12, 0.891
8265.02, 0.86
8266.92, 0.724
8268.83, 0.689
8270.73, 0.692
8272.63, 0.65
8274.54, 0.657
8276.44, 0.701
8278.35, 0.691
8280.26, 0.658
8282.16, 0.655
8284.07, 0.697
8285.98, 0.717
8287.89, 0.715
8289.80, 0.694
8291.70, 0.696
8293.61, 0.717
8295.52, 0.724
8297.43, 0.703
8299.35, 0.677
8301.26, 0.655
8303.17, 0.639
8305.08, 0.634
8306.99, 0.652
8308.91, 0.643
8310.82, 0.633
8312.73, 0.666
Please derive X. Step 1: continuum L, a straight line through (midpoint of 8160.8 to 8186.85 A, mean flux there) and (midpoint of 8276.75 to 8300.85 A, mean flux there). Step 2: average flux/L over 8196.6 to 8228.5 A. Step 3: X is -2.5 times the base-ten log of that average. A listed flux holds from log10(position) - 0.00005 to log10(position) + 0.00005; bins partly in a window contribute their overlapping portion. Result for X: 0.03 mag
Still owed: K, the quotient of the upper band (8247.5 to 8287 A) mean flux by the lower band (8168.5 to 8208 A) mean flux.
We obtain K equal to 1.09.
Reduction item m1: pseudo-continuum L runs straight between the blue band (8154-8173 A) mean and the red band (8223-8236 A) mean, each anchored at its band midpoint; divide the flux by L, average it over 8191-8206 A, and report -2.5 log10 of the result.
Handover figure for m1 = 0.08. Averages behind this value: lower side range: 0.694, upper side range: 0.674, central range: 0.635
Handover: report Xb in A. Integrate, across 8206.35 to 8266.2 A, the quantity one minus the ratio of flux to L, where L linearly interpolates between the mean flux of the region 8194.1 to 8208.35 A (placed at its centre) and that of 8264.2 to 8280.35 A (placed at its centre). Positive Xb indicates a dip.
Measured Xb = -2.36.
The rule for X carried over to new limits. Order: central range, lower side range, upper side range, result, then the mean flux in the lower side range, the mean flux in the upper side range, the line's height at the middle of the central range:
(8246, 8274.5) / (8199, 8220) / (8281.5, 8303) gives -0.05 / 0.664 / 0.694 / 0.682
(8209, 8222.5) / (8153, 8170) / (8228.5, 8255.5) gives 0.00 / 0.695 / 0.688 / 0.69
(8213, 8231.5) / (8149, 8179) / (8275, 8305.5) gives -0.01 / 0.691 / 0.686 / 0.689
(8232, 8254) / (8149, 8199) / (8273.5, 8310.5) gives -0.02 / 0.671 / 0.679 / 0.676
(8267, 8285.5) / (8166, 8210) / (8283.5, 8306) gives 0.00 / 0.652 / 0.689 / 0.682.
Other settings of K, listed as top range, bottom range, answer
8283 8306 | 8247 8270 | 0.95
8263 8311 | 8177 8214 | 1.08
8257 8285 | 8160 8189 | 1.06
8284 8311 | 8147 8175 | 0.97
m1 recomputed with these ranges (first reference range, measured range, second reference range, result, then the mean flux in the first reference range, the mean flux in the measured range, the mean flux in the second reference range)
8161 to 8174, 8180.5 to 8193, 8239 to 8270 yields 0.116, 0.698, 0.632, 0.723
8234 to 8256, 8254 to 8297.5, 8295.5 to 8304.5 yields -0.050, 0.683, 0.709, 0.673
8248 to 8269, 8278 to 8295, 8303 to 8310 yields -0.027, 0.727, 0.694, 0.642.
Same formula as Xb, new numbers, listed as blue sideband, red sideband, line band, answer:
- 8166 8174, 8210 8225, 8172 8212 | 2.93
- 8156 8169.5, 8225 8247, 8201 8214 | 1.06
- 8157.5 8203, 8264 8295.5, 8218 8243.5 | 0.15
